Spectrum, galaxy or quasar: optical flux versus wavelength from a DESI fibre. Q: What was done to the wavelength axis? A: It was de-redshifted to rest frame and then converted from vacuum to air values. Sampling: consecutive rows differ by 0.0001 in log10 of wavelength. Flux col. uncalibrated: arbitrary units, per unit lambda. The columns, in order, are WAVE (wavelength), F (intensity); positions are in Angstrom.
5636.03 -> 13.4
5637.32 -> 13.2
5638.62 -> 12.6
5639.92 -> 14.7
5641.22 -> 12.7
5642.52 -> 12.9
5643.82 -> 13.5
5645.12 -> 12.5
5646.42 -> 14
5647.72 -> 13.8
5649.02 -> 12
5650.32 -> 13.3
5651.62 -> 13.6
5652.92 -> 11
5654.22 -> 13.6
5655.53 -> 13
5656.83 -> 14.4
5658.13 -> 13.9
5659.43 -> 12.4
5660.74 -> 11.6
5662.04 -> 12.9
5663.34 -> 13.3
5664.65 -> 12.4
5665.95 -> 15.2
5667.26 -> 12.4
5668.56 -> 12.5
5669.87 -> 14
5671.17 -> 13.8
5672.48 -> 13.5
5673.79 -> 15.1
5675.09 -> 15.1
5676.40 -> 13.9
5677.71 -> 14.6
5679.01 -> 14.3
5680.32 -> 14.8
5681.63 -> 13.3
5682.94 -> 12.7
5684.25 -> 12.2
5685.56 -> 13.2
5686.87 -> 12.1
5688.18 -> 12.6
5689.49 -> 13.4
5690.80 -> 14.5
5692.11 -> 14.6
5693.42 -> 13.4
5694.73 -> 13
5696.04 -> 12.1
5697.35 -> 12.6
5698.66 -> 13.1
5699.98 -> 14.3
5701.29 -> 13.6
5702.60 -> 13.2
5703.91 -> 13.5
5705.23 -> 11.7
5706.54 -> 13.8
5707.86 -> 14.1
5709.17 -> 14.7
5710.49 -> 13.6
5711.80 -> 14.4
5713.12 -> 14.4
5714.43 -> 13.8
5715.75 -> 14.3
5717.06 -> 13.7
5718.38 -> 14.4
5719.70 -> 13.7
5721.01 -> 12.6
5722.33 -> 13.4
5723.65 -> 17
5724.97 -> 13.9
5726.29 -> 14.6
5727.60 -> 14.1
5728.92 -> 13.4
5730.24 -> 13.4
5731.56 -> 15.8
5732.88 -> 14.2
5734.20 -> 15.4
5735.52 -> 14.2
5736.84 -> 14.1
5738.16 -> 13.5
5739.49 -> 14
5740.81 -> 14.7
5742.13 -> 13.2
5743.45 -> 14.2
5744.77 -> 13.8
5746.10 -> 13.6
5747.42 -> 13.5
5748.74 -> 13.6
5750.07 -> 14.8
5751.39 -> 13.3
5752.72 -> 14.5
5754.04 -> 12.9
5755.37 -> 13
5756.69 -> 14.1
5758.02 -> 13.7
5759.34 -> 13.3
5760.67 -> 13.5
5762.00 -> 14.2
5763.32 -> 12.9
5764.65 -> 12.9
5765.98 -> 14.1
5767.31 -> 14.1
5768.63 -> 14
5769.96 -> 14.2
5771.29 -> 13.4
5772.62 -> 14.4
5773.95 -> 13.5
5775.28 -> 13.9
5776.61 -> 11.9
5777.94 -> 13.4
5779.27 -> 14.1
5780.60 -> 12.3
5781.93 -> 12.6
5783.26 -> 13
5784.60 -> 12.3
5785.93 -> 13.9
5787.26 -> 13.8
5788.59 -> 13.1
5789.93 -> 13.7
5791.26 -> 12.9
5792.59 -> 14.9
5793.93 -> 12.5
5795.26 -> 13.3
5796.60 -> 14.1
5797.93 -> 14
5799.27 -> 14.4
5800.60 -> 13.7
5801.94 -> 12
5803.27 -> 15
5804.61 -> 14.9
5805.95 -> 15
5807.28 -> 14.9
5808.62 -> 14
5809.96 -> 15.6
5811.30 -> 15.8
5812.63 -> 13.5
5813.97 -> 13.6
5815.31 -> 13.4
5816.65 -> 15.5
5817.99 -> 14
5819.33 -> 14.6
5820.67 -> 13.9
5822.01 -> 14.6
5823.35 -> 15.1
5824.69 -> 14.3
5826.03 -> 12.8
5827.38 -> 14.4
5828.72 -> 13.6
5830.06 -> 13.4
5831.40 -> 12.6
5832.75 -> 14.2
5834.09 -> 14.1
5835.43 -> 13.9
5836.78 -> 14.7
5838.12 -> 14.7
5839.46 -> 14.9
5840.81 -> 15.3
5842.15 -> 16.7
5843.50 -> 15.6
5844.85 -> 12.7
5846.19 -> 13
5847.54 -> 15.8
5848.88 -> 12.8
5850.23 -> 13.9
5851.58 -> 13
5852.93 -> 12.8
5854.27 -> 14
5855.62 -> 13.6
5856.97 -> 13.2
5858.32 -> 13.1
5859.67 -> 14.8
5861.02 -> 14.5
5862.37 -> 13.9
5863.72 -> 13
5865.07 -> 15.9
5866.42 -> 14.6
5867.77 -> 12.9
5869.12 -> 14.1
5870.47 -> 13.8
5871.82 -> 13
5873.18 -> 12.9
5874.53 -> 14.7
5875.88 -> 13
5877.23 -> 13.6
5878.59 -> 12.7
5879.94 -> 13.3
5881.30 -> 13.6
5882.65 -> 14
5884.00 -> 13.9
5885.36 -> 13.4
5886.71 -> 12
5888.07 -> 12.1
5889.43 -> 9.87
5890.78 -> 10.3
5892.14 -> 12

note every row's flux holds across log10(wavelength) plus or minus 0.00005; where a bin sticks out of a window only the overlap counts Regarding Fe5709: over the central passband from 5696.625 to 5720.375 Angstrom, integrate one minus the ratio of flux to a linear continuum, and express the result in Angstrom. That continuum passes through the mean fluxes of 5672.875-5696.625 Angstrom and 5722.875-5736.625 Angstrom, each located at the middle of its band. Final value 0.7 Angstrom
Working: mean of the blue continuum 13.6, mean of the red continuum 14.6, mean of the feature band 13.7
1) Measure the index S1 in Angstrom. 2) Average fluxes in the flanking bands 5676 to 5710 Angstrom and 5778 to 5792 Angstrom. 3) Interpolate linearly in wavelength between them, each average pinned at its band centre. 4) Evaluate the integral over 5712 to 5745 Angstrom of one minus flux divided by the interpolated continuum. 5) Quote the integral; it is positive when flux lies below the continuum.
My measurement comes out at -2.0 Angstrom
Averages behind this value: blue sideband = 13.4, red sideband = 13.2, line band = 14.2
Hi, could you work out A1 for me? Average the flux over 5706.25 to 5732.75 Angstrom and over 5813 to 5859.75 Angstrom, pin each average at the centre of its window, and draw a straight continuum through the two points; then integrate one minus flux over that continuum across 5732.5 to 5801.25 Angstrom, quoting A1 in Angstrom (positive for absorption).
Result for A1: 2.2 Angstrom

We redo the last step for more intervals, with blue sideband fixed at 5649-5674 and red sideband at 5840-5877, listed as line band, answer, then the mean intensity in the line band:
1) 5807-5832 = -0.70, 14.2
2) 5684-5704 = 0.14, 13.2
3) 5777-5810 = 0.03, 13.7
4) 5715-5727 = -0.68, 14.2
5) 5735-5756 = -0.45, 13.8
